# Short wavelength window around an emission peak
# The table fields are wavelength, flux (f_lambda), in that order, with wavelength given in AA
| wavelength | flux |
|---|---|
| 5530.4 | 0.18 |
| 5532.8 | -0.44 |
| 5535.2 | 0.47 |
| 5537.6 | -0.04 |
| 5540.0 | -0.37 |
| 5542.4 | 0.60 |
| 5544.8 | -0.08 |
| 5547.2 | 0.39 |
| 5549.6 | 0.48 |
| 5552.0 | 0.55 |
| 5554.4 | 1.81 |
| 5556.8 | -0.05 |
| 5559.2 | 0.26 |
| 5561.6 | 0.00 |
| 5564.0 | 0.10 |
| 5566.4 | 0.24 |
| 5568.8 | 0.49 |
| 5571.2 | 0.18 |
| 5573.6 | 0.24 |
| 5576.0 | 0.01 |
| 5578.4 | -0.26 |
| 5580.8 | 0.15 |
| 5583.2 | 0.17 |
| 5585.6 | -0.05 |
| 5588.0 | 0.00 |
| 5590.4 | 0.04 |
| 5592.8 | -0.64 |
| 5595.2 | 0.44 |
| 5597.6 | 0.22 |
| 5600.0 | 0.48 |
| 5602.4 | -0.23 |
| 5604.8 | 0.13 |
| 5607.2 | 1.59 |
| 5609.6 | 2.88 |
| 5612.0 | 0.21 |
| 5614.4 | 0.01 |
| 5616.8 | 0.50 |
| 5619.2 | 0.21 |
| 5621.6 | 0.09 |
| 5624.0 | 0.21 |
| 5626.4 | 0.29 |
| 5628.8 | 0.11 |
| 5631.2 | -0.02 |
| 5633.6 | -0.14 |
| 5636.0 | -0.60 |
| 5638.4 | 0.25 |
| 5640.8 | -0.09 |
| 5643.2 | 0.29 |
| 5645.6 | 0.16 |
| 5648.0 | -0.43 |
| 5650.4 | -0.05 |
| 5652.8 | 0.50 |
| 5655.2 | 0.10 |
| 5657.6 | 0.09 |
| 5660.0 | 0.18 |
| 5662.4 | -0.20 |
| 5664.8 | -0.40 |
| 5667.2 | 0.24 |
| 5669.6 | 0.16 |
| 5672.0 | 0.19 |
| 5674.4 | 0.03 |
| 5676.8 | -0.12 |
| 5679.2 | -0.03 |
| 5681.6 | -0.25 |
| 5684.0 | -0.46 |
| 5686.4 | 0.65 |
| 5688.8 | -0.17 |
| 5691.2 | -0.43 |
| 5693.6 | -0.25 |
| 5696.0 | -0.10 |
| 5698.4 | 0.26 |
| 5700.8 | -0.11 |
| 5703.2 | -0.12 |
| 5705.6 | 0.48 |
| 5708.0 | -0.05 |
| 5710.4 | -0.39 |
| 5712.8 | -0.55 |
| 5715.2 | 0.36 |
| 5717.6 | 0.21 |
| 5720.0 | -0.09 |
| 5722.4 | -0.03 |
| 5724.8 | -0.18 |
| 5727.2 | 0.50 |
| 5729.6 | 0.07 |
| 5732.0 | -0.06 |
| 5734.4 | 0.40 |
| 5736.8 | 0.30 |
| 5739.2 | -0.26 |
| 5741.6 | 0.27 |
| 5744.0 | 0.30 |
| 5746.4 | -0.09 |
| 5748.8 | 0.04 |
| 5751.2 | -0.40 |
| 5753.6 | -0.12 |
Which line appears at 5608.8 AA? [O III] 5007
